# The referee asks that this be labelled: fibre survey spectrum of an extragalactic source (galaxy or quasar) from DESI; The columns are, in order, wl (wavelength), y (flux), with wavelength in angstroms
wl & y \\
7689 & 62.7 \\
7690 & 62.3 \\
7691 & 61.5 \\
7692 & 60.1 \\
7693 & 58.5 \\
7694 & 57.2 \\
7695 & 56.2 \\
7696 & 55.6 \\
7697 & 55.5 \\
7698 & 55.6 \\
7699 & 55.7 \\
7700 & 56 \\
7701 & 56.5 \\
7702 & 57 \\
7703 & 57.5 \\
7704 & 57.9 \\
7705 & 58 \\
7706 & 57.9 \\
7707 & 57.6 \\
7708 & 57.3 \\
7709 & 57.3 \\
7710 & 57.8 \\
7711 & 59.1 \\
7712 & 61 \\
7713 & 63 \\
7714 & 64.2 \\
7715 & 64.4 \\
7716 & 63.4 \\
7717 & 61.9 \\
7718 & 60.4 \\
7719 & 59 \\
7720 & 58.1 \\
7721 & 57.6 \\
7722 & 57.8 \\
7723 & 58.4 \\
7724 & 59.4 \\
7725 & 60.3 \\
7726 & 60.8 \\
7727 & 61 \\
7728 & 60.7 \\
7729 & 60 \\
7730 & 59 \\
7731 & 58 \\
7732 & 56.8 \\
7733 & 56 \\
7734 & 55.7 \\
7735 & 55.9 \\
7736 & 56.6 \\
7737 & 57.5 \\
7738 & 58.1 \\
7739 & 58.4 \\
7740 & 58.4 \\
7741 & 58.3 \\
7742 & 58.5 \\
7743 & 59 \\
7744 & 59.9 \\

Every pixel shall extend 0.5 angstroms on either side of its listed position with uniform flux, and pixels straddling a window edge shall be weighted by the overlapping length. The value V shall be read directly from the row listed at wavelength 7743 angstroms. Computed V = 59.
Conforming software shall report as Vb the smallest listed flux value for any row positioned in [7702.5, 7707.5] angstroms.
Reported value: 57.5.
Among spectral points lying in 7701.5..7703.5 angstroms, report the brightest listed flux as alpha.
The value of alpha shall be 57.5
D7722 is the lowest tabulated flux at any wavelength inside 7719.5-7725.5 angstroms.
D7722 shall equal 57.6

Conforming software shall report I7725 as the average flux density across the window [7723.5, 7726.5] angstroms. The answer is 60.2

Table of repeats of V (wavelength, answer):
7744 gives 59.9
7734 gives 55.7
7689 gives 62.7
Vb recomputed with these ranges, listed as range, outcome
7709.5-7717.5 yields 57.8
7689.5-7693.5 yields 58.5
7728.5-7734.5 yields 55.7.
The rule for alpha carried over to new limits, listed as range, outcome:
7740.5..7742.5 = 58.5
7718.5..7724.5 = 59.4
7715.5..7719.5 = 63.4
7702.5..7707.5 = 58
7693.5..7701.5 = 57.2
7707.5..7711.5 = 59.1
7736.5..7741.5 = 58.4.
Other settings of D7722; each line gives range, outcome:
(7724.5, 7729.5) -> 60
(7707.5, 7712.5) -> 57.3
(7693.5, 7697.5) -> 55.5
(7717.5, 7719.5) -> 59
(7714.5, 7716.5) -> 63.4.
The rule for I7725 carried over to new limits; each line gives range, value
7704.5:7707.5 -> 57.8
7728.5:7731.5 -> 59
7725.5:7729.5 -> 60.6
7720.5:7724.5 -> 58.3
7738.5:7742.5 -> 58.4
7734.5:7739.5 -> 57.3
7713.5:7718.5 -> 62.9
